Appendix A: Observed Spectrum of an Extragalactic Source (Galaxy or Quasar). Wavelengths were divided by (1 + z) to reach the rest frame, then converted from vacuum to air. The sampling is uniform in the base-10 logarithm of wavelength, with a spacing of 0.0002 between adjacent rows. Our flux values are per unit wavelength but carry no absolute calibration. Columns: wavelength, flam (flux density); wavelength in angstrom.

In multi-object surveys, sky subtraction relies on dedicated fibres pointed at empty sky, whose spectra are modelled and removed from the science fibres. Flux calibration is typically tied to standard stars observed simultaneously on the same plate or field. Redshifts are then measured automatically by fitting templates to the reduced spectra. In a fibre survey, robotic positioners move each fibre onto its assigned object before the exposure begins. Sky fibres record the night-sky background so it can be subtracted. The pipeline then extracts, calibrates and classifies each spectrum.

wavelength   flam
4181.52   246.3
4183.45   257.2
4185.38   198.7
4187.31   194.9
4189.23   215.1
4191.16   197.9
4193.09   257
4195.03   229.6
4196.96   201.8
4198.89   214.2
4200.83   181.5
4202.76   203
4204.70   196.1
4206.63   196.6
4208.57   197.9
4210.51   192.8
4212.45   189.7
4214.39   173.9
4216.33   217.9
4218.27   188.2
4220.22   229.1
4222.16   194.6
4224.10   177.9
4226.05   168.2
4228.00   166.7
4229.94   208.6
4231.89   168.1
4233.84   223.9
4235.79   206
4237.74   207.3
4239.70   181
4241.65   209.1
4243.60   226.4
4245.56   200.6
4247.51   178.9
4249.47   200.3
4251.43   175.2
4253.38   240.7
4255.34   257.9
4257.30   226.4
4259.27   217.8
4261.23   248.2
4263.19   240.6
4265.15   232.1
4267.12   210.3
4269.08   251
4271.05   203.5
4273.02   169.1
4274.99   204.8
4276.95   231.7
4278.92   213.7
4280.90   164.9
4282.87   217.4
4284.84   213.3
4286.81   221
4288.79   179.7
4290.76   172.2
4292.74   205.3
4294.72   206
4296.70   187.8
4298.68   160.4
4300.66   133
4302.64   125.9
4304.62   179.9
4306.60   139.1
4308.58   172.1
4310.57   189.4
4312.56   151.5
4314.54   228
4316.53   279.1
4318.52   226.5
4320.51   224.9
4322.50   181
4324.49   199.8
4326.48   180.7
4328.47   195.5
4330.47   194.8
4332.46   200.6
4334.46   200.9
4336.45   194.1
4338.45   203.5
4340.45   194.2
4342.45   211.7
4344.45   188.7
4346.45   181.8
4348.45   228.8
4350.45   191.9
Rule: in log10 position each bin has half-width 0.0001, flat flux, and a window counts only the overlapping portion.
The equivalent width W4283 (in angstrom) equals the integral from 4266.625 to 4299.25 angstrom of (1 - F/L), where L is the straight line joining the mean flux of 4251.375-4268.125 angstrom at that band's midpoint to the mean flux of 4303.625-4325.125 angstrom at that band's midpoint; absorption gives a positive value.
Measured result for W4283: 2.4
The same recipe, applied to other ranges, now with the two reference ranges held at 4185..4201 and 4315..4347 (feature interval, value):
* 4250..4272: -2.0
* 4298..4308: 2.8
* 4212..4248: 2.4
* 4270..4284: 0.4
